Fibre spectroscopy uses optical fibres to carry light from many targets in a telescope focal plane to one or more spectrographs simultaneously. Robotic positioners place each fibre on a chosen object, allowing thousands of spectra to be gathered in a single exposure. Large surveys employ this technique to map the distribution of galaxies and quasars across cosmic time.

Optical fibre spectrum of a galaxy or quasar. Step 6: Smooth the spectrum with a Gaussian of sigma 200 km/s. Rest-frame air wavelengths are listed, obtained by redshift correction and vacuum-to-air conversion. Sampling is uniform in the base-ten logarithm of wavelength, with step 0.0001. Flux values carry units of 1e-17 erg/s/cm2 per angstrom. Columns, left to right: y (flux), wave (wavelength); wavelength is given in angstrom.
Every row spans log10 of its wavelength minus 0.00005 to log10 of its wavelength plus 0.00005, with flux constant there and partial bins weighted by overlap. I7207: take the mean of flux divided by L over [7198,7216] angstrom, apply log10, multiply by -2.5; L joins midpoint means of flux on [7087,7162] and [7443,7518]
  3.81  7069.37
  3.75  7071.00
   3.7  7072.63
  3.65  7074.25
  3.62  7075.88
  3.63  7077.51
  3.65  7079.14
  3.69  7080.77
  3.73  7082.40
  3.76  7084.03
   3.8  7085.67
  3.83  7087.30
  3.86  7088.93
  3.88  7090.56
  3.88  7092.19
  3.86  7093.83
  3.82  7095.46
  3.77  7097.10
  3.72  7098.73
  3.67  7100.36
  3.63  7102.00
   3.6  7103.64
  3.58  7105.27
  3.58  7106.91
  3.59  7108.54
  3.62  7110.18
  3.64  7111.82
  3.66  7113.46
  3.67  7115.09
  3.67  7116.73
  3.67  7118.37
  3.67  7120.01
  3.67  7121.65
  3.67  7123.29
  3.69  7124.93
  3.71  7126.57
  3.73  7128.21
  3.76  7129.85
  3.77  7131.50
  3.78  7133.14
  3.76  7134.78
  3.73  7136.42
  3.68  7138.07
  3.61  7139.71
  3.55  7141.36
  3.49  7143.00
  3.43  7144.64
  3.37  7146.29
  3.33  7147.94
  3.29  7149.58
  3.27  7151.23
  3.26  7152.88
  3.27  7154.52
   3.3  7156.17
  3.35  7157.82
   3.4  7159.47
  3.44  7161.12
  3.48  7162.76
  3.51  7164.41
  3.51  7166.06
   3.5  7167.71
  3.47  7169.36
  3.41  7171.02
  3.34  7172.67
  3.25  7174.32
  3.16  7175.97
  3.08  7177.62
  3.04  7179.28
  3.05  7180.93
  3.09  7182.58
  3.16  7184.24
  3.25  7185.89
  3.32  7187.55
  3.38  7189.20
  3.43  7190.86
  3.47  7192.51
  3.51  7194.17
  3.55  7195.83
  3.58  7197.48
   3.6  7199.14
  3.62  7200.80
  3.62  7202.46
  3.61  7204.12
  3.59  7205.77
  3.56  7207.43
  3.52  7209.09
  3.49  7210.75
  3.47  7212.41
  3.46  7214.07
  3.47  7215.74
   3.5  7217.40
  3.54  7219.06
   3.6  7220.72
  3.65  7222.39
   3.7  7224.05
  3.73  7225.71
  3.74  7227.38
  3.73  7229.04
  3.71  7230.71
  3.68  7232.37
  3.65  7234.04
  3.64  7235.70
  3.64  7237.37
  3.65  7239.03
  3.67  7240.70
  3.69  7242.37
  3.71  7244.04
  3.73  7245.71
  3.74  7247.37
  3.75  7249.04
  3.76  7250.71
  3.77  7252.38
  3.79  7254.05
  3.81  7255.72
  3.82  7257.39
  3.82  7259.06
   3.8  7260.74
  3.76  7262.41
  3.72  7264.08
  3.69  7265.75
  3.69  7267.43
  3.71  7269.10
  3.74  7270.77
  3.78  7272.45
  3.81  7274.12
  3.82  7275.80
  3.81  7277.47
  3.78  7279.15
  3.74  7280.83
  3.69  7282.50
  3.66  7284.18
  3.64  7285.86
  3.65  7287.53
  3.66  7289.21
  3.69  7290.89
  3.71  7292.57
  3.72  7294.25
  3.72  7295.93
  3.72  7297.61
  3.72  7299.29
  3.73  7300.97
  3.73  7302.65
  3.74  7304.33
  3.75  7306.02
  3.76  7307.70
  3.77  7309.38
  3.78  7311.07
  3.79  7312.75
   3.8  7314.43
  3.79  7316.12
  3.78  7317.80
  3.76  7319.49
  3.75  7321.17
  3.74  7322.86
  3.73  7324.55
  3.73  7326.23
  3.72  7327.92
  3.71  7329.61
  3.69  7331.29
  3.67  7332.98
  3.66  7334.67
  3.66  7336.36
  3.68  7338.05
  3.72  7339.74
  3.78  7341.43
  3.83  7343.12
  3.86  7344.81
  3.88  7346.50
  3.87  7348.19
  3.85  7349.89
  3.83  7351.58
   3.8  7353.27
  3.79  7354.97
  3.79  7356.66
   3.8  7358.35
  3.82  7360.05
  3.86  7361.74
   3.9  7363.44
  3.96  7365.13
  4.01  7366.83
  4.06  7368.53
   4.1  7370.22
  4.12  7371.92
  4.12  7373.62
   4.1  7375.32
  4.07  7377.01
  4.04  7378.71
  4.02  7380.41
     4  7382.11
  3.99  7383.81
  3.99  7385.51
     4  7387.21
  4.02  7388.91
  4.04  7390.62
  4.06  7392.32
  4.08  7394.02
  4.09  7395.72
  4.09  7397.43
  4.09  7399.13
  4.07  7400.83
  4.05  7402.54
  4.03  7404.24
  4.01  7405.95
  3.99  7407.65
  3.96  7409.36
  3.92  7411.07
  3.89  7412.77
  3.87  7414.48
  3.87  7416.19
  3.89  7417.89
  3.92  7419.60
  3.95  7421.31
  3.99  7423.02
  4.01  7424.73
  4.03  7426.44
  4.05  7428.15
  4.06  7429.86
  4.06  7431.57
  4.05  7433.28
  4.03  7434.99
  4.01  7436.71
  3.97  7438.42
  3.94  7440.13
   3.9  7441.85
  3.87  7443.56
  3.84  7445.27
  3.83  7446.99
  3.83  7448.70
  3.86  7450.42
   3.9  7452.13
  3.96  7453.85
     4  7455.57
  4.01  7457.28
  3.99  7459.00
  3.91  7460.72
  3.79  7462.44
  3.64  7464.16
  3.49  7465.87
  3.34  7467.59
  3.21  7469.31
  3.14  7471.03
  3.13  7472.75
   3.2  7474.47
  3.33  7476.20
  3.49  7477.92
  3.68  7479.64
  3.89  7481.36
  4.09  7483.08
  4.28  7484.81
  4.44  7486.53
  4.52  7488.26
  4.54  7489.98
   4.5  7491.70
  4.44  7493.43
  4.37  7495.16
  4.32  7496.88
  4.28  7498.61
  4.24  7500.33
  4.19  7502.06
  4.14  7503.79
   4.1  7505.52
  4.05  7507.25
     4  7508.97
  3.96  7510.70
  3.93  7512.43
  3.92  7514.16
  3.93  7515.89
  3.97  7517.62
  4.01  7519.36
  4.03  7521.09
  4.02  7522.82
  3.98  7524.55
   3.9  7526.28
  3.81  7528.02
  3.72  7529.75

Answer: 0.041 mag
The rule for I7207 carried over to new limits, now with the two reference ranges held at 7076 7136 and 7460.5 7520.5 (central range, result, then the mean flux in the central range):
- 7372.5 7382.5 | -0.054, 4.06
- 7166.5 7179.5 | 0.140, 3.3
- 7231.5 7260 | 0.019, 3.73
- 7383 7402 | -0.047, 4.05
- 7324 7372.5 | 0.007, 3.82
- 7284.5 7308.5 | 0.032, 3.71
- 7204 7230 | 0.056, 3.58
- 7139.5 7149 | 0.086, 3.45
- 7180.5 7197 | 0.130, 3.33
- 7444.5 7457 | 0.003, 3.89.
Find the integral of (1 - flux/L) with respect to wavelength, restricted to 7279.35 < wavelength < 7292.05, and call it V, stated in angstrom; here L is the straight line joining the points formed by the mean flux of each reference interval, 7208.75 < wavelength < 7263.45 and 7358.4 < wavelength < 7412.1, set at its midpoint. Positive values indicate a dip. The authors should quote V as 0.4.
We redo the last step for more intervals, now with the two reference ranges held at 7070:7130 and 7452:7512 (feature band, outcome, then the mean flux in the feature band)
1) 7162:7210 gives 4.5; 3.4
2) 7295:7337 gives 1.1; 3.74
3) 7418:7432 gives -0.4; 4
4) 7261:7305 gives 1.0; 3.73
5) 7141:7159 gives 1.8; 3.35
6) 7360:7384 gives -0.9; 4.02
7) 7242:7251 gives 0.1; 3.73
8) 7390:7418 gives -0.8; 4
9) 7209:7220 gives 0.8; 3.49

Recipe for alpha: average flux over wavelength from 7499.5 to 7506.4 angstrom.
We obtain 4.16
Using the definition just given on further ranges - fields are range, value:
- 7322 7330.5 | 3.73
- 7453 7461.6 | 3.97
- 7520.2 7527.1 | 3.99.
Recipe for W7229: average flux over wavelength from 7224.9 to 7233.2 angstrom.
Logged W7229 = 3.72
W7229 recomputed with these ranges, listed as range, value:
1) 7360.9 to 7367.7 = 3.93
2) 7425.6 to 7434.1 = 4.05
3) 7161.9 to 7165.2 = 3.5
